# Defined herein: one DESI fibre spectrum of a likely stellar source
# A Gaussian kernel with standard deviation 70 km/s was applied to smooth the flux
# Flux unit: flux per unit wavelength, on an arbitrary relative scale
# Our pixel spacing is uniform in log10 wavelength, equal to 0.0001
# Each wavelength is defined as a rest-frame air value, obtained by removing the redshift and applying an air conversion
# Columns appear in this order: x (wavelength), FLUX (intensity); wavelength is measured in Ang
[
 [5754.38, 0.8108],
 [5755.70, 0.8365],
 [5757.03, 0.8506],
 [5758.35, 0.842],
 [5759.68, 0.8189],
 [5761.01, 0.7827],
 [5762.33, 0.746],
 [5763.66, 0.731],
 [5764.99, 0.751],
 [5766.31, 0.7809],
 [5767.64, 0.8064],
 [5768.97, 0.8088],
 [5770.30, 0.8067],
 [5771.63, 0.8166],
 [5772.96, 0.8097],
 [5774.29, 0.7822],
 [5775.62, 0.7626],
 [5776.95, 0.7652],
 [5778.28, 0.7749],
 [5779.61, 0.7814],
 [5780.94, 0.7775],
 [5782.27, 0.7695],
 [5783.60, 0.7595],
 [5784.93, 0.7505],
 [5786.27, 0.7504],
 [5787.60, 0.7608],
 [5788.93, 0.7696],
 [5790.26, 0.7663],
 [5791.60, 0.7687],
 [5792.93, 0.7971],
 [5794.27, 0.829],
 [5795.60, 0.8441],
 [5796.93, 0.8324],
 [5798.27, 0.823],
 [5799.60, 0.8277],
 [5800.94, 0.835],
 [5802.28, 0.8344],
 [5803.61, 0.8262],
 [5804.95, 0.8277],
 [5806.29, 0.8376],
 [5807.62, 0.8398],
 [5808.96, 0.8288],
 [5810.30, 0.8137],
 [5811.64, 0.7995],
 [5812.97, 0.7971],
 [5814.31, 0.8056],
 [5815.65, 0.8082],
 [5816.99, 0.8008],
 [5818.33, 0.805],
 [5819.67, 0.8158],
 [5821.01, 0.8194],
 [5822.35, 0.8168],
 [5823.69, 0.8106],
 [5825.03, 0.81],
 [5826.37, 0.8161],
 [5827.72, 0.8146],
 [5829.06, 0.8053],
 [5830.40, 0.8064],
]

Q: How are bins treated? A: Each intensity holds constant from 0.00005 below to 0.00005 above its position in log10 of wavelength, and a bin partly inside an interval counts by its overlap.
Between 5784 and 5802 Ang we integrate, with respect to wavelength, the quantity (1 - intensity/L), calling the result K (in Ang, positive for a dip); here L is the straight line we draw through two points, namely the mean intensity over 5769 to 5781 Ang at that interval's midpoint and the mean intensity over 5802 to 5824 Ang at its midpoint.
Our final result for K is 0.1 Ang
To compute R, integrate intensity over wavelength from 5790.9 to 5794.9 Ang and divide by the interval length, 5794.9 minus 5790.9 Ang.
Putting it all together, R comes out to 0.796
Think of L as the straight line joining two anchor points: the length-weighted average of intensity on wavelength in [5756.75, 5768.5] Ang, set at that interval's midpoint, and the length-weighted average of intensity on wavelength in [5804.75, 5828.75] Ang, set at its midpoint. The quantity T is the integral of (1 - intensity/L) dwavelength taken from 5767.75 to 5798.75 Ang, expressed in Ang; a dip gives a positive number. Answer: 0.4 Ang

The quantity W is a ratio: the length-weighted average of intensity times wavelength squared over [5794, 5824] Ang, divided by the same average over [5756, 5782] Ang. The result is 1.05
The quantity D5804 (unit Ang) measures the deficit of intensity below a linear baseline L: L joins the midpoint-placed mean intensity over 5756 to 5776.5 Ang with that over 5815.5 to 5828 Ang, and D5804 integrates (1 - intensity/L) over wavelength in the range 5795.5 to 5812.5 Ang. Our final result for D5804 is -0.5 Ang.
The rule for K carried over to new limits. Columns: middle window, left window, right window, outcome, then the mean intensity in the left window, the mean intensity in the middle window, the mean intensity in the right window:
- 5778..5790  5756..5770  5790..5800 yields 0.60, 0.793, 0.766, 0.812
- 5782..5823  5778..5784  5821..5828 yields -0.63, 0.774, 0.806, 0.814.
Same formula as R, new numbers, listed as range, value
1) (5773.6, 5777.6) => 0.77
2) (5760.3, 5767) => 0.759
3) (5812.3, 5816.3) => 0.805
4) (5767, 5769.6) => 0.807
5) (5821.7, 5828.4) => 0.813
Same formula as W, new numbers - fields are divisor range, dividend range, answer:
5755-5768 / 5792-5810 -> 1.06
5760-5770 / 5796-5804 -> 1.08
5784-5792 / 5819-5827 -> 1.09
